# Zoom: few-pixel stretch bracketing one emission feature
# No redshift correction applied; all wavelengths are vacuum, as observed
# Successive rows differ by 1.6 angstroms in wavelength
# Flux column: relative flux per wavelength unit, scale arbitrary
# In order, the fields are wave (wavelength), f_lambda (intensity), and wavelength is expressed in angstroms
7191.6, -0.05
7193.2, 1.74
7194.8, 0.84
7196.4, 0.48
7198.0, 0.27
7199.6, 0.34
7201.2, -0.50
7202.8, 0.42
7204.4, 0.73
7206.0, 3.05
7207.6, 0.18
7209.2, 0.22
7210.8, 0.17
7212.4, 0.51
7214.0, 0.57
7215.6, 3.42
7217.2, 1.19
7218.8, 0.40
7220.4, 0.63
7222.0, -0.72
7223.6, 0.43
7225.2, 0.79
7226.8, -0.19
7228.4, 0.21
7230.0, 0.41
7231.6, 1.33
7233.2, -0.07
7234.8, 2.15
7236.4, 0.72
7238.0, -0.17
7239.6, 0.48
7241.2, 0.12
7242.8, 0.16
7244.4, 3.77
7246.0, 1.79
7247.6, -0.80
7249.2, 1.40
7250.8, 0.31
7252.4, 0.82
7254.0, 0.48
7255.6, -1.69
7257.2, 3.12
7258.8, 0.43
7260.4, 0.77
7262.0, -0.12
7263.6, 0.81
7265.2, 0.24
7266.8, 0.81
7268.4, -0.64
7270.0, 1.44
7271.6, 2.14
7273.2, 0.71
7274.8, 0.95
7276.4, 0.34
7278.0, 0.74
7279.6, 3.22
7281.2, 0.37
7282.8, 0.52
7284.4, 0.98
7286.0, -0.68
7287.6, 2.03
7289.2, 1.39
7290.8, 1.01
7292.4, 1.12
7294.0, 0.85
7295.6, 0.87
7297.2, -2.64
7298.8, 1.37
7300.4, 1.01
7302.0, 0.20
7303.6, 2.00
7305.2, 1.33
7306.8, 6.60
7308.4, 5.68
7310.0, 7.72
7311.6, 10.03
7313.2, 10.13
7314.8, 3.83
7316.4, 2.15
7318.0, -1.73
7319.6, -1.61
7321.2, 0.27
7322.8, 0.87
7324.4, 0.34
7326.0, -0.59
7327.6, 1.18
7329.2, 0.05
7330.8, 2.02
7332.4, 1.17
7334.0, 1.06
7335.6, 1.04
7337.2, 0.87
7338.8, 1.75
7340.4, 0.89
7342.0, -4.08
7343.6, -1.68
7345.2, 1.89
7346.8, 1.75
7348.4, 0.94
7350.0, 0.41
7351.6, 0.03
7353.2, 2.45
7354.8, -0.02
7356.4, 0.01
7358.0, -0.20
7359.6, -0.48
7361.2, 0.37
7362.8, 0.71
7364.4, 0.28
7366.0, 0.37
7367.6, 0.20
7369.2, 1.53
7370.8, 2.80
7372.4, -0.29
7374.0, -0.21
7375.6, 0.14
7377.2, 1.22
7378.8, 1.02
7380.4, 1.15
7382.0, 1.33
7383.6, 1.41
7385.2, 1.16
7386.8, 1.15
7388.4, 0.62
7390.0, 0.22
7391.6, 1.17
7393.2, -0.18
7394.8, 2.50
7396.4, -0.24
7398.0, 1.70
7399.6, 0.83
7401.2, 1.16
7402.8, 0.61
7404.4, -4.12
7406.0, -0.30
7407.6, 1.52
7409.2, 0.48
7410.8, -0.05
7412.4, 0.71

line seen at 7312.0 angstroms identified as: [O II] 3727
